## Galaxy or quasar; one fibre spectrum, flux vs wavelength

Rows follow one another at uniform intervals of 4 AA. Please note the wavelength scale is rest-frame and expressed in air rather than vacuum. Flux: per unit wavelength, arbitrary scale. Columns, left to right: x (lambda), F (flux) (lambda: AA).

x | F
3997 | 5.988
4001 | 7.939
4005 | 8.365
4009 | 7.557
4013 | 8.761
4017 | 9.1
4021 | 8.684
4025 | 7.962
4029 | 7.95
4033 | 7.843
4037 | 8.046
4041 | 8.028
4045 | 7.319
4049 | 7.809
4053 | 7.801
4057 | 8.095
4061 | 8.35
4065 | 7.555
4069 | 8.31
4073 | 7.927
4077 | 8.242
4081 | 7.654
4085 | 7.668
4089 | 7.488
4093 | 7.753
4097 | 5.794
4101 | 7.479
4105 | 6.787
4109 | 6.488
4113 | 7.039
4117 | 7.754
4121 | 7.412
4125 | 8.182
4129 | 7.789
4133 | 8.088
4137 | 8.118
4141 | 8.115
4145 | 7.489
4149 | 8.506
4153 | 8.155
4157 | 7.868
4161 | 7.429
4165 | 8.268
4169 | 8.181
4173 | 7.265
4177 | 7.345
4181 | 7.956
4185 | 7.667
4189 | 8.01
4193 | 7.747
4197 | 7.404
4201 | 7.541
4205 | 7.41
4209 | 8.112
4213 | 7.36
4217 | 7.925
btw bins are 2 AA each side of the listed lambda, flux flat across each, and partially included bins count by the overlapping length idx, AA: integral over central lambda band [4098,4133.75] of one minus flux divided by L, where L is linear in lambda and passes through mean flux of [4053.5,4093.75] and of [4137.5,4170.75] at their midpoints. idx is 2.6 AA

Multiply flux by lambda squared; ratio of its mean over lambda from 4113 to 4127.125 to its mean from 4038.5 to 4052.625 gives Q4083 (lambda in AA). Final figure 1.03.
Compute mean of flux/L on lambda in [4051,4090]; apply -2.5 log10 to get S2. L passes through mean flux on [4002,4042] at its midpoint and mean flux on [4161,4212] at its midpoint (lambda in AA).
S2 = 0.022 mag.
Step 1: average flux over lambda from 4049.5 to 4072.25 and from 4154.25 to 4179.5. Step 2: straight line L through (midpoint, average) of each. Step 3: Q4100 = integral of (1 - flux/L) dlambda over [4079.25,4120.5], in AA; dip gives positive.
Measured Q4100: 3.7 AA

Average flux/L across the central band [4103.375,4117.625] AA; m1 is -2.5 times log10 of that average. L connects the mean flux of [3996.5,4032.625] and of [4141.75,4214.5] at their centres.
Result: 0.14 mag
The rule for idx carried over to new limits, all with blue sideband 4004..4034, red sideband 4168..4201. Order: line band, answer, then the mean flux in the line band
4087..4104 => 1.9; 7.11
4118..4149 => -0.2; 7.92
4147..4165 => -0.6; 8.02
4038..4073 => 1.0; 7.91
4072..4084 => 0.2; 7.92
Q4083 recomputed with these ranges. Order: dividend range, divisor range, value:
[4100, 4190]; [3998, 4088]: 1.01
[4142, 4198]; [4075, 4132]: 1.09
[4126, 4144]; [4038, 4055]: 1.08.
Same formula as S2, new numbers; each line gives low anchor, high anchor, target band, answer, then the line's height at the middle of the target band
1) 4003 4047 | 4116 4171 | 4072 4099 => 0.079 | 8.05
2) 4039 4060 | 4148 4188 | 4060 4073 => -0.026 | 7.84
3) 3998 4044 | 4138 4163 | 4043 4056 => 0.057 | 8.09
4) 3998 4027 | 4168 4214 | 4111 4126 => 0.048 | 7.9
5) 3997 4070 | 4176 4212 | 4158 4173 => -0.016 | 7.75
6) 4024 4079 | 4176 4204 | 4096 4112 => 0.168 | 7.84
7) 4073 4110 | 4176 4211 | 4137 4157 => -0.073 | 7.52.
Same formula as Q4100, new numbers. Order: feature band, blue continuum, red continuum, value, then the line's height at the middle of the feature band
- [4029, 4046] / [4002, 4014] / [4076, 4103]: 0.1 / 7.89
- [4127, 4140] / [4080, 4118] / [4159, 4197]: -1.0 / 7.42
